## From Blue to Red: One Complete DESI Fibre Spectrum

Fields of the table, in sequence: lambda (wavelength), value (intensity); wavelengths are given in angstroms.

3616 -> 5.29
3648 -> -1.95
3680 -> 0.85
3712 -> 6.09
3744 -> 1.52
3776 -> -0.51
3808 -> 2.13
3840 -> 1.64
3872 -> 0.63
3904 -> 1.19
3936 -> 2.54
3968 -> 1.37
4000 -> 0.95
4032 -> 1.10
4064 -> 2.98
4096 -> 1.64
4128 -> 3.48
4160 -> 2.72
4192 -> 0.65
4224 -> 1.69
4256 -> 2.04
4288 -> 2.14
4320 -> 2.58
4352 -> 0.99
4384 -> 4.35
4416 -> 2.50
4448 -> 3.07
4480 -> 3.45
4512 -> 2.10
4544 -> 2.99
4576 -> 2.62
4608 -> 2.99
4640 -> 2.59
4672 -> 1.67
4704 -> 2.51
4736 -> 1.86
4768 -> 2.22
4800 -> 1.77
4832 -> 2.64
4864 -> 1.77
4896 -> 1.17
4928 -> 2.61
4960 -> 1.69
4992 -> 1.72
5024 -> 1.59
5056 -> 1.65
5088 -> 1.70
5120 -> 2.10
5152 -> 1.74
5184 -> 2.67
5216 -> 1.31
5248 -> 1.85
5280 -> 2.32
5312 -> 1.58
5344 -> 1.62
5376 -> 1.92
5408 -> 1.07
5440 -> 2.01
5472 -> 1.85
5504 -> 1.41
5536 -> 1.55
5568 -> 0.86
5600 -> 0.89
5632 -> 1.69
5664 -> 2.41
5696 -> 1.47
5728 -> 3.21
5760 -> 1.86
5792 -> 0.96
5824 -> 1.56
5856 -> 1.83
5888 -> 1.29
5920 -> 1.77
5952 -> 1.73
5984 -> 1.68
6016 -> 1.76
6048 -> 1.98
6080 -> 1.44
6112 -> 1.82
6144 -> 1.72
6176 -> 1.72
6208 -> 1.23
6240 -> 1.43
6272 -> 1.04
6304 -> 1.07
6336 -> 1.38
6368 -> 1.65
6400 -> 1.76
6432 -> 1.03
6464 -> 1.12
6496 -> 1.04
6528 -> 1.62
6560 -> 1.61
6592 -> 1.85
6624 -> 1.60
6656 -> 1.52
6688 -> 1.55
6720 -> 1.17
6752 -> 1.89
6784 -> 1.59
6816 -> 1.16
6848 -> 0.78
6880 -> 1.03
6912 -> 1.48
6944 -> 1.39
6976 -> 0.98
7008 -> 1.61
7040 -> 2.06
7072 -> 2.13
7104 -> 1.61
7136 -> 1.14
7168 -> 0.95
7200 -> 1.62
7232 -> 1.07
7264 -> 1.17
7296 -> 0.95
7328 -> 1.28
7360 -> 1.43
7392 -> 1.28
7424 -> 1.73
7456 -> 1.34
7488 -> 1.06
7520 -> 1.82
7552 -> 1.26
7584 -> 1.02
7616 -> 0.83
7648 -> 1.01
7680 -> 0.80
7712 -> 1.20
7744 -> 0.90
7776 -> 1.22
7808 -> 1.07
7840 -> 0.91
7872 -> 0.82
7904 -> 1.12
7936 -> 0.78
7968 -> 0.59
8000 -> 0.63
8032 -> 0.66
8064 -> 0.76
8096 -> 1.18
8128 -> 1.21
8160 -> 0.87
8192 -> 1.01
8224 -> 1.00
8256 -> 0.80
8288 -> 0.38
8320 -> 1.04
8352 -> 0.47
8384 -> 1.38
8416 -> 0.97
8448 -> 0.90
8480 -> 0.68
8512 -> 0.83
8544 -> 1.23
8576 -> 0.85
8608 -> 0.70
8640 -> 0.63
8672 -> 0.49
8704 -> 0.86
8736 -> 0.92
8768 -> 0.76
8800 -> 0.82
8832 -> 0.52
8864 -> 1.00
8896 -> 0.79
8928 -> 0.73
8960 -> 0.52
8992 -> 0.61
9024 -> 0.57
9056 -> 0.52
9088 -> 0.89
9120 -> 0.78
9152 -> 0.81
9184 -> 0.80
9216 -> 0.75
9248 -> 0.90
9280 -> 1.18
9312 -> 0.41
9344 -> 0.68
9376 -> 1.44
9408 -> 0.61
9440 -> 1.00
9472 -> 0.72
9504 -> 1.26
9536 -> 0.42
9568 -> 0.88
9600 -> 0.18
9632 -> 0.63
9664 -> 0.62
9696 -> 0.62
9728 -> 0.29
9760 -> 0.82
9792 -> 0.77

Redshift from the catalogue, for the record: 0.076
